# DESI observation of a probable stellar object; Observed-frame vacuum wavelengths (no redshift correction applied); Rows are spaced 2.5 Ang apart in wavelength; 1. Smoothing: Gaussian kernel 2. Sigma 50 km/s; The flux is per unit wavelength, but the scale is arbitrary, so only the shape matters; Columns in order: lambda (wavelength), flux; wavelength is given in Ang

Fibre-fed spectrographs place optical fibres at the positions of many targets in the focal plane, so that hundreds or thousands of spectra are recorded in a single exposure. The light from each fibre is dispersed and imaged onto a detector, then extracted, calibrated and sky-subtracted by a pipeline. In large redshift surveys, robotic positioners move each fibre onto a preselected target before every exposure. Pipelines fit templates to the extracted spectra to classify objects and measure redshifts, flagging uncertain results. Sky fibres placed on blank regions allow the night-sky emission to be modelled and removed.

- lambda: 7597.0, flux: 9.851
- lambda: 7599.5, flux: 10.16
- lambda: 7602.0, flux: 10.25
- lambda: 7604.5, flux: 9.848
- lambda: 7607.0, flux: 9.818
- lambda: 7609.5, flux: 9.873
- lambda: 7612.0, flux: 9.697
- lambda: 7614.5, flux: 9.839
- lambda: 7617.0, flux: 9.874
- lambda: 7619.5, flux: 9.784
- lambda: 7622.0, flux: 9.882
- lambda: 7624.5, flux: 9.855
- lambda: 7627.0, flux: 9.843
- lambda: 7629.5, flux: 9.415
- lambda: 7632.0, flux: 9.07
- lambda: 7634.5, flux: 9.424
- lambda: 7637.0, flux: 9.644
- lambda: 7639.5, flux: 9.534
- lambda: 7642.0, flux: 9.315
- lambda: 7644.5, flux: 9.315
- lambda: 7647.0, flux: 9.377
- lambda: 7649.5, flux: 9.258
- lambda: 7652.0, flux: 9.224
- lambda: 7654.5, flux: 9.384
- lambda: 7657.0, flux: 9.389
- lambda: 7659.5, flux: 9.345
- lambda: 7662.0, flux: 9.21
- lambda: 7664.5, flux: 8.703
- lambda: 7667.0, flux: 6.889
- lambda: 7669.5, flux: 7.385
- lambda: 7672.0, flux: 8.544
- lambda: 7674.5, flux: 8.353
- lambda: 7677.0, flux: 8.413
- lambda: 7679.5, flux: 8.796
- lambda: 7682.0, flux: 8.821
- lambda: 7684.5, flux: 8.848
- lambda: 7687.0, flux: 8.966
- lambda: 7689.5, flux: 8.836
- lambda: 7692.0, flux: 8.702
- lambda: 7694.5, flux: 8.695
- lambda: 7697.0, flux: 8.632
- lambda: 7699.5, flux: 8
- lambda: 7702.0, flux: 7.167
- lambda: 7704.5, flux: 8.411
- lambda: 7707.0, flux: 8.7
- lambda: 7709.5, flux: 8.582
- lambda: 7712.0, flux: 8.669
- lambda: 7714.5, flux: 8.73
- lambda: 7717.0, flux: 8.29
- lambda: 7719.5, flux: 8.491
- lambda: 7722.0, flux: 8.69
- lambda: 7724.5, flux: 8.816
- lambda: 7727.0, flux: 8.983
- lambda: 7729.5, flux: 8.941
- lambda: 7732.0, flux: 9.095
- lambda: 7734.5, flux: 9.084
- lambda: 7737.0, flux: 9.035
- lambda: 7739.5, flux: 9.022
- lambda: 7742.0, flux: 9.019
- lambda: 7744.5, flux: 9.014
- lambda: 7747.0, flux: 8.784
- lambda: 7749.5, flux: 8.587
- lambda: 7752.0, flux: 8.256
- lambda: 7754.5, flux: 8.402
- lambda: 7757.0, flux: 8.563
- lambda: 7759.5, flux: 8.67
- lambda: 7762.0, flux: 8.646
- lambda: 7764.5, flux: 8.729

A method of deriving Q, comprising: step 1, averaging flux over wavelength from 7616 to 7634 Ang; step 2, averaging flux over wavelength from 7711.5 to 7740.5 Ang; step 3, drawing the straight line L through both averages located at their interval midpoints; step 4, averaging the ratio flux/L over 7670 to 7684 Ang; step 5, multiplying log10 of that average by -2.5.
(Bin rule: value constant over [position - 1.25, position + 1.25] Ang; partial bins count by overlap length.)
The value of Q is 0.08 mag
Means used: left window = 9.66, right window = 8.82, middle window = 8.54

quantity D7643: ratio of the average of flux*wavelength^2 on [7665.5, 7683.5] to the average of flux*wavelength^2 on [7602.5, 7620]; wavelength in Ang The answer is 0.85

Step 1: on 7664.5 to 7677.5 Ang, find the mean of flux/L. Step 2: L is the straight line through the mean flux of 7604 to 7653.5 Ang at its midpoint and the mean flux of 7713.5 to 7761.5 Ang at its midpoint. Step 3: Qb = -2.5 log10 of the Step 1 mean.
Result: 0.16 mag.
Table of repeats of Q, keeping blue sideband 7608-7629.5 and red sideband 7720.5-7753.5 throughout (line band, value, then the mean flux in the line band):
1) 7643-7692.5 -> 0.07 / 8.79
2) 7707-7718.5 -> 0.06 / 8.58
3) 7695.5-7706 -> 0.14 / 8.08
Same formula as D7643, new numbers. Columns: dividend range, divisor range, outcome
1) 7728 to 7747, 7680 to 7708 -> 1.07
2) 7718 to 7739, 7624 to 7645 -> 0.96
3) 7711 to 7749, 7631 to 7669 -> 0.99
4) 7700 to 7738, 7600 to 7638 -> 0.91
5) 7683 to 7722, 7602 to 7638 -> 0.90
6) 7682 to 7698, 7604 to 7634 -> 0.92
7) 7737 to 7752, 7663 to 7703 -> 1.07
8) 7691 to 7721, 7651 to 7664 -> 0.92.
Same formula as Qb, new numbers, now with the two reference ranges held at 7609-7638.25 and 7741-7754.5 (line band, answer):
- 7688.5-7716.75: 0.074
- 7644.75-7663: 0.014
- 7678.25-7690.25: 0.041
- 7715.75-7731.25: 0.021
